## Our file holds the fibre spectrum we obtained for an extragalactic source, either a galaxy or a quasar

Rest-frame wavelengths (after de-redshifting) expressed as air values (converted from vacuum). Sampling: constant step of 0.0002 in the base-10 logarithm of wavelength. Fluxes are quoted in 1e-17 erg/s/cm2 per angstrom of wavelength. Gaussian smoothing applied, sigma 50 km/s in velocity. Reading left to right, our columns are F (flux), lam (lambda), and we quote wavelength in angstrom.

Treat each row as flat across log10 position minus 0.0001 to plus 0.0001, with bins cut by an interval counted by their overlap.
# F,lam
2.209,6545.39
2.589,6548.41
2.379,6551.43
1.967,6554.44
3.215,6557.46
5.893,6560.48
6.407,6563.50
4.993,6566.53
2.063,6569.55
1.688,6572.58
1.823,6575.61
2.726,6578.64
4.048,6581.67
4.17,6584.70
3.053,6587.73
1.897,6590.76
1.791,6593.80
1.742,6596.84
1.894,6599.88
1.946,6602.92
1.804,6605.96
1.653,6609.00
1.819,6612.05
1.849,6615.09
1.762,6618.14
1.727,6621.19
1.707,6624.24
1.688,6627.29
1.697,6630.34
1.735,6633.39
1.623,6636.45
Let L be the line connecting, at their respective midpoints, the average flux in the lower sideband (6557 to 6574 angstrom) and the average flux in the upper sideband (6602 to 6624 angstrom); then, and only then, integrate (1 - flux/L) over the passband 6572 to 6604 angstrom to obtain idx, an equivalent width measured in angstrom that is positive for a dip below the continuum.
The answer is 5.7 angstrom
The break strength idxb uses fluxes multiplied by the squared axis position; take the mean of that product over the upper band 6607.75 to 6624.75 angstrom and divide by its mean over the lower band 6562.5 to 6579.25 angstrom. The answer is 0.55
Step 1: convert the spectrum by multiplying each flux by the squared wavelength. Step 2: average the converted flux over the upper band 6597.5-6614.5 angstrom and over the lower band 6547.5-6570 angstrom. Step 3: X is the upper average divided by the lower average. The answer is 0.5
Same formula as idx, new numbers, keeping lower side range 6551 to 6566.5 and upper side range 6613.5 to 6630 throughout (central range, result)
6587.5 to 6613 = 6.60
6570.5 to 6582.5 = 3.42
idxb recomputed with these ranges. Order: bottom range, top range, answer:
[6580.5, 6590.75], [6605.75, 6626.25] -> 0.51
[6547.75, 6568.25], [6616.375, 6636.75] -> 0.44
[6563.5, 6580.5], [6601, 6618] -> 0.61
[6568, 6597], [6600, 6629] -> 0.71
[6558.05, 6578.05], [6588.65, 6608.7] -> 0.51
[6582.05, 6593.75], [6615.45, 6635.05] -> 0.59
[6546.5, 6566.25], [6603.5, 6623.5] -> 0.48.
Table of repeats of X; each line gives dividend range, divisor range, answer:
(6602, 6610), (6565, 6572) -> 0.55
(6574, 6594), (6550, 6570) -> 0.73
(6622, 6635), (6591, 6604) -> 0.93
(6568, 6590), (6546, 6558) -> 1.14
